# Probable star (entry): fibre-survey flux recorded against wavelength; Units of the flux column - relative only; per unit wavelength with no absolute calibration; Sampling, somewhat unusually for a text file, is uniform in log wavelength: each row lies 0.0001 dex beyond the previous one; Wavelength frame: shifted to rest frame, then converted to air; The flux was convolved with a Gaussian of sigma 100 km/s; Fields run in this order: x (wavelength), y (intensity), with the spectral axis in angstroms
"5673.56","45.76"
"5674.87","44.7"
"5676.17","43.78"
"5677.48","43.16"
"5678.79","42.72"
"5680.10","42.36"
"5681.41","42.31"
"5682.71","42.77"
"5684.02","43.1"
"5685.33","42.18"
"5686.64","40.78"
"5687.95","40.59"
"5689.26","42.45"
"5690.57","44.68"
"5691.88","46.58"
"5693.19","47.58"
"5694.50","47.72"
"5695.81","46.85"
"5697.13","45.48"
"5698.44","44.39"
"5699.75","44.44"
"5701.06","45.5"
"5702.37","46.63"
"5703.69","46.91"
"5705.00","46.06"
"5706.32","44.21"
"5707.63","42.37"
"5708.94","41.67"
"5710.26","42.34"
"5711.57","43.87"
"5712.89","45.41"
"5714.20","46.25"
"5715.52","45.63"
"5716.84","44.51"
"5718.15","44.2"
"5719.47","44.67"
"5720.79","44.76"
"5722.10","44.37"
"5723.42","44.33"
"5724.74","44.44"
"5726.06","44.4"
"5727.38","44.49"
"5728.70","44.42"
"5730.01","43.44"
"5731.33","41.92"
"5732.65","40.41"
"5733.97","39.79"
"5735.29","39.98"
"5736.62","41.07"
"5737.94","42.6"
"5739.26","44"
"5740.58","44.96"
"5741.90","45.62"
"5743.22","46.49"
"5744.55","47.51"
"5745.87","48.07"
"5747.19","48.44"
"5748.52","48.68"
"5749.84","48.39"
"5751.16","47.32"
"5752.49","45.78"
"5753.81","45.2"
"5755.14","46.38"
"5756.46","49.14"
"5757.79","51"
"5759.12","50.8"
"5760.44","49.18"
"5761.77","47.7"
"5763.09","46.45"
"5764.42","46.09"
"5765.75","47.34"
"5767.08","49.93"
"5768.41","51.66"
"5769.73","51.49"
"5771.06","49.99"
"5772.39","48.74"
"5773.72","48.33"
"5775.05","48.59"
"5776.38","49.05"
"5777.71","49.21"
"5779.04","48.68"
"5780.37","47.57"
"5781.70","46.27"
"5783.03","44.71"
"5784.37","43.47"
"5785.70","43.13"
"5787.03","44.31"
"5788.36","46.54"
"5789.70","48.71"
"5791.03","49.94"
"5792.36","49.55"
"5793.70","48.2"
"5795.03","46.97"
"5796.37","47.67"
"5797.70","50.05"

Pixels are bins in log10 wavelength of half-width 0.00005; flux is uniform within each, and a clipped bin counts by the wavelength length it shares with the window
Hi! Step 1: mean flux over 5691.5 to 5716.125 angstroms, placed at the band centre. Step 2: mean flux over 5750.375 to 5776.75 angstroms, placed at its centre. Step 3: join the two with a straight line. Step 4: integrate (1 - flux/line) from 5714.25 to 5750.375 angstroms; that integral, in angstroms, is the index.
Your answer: 1.76 angstroms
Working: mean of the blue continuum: 45.2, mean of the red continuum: 48.5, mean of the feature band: 44.5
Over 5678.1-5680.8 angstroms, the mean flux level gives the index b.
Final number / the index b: 42.4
